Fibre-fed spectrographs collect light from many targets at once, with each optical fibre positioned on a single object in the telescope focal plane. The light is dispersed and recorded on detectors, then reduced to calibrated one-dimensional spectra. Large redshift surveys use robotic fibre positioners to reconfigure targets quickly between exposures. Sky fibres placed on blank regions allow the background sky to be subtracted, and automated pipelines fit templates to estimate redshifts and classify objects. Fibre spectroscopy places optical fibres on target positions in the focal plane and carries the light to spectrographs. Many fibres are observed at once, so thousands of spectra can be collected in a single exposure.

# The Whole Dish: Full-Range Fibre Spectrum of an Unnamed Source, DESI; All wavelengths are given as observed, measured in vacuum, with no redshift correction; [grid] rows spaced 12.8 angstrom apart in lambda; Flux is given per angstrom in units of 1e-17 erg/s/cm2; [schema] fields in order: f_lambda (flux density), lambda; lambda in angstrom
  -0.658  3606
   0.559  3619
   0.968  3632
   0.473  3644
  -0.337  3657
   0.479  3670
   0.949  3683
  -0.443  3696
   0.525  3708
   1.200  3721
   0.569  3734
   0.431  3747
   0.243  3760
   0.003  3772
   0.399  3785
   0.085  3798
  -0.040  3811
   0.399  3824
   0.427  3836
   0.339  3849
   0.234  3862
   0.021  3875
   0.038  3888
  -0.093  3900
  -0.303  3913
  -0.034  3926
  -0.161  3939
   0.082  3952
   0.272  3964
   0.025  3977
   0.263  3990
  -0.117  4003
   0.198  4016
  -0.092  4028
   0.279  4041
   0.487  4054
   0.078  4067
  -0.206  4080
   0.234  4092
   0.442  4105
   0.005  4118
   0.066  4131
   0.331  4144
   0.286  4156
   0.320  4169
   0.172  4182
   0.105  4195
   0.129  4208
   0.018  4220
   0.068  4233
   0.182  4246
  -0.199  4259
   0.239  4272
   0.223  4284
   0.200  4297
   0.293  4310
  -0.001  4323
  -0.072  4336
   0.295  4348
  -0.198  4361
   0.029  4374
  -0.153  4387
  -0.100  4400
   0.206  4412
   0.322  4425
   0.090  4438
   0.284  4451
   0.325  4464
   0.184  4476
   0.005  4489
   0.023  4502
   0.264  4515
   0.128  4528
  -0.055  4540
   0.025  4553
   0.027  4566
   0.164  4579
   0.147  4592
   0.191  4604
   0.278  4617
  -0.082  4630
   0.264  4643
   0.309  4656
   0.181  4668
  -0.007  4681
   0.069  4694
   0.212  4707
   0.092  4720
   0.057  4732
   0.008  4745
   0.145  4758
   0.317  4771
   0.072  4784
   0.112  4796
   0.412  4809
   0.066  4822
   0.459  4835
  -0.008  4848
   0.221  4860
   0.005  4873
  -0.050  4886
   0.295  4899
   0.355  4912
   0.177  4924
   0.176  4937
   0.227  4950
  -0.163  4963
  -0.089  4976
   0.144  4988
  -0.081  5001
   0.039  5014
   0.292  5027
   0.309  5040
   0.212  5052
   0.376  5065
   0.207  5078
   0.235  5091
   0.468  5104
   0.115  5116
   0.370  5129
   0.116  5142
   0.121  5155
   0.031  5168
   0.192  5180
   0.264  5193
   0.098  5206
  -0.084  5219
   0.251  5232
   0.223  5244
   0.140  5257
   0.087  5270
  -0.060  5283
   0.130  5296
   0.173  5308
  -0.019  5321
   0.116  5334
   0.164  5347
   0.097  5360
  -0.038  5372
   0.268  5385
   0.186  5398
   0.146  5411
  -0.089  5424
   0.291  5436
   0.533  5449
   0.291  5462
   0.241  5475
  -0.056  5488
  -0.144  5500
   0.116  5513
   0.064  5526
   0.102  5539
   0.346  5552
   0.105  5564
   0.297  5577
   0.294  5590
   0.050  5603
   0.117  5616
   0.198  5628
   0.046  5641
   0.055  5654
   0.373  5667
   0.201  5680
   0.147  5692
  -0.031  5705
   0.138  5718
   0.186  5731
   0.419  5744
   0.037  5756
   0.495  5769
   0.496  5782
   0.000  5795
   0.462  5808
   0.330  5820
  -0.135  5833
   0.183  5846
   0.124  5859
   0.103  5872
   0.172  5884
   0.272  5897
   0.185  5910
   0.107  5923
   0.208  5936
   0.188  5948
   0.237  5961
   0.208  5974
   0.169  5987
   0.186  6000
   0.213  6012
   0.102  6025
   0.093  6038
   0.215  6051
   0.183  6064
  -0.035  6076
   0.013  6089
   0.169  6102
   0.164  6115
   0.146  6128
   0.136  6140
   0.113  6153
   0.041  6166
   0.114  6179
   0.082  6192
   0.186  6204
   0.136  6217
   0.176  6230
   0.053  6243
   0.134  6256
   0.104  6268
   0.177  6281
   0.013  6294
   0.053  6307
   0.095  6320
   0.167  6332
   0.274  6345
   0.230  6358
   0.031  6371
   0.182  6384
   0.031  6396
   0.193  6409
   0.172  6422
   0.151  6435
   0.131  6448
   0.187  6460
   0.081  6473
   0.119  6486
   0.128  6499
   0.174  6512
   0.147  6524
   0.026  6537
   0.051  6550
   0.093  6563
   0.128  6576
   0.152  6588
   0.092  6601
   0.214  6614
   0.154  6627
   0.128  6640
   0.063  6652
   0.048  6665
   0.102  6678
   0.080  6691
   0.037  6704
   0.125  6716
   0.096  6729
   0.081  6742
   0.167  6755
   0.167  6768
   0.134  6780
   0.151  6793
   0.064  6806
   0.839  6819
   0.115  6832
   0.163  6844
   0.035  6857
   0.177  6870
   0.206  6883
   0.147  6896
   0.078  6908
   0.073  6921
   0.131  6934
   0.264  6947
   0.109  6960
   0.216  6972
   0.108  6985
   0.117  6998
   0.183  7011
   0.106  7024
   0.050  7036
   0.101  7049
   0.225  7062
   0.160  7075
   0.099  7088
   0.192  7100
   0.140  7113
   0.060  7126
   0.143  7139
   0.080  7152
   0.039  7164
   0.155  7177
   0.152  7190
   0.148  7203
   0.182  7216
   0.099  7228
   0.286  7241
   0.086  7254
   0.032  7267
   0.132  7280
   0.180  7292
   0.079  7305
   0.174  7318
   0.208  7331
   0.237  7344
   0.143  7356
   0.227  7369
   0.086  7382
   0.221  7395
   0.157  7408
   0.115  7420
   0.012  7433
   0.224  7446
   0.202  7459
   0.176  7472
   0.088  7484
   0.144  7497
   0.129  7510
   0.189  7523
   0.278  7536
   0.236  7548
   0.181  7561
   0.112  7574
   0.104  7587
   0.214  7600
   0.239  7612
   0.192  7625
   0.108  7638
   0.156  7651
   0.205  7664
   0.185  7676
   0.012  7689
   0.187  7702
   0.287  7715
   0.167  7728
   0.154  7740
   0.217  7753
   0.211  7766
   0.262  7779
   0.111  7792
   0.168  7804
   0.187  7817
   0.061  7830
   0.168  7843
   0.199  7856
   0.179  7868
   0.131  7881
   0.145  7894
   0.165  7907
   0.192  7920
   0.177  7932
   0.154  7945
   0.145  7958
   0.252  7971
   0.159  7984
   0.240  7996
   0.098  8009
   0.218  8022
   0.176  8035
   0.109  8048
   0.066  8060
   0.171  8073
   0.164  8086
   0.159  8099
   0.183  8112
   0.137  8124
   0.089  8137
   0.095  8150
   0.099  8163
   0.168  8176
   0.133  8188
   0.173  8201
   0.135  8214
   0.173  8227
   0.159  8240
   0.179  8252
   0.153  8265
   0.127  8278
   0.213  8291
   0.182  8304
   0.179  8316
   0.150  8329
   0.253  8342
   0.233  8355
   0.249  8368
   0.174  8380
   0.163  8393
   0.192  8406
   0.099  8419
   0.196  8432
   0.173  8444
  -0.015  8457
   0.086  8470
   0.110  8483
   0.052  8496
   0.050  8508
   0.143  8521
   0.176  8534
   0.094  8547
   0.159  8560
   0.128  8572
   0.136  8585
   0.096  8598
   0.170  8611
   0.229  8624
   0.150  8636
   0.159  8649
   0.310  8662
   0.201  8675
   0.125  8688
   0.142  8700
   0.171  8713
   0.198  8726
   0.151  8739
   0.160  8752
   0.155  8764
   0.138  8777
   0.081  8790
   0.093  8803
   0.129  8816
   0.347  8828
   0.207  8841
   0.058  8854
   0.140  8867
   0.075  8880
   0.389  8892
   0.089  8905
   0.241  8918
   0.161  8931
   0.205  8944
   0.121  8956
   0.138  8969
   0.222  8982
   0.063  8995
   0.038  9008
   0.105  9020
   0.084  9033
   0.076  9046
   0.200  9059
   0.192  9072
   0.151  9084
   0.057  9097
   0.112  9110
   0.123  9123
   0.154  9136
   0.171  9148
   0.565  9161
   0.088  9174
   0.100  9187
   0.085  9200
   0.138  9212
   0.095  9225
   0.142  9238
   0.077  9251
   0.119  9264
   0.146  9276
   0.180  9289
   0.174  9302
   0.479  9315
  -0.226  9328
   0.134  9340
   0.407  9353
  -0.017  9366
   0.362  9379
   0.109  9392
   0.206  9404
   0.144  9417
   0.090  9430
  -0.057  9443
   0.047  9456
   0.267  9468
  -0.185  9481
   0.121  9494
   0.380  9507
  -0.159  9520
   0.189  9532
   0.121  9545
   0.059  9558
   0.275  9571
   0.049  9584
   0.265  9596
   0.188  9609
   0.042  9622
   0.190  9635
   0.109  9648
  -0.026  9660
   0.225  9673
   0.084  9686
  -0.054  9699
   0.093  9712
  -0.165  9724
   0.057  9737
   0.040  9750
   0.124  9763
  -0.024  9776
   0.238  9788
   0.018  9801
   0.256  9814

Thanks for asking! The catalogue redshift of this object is 0.829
